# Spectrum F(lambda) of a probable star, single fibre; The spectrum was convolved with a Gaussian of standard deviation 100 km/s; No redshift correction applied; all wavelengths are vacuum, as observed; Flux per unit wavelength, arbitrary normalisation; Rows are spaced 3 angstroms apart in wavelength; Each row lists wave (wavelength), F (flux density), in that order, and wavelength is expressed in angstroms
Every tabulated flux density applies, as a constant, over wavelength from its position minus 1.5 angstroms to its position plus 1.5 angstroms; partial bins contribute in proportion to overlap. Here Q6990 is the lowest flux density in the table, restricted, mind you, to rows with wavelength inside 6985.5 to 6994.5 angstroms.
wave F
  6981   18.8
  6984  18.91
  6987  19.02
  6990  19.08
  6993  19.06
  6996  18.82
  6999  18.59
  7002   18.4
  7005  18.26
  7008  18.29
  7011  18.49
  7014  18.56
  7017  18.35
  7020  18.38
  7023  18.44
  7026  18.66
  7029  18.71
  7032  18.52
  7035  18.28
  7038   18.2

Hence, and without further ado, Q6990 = 19.02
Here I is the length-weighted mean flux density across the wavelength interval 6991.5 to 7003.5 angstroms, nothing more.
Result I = 18.7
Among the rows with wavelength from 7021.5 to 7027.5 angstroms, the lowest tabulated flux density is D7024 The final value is 18.44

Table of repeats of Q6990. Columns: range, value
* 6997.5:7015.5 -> 18.26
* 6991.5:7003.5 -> 18.4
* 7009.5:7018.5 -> 18.35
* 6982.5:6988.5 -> 18.91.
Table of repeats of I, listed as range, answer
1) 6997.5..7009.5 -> 18.4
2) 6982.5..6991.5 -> 19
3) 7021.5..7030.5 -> 18.6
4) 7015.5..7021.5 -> 18.4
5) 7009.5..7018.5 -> 18.5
